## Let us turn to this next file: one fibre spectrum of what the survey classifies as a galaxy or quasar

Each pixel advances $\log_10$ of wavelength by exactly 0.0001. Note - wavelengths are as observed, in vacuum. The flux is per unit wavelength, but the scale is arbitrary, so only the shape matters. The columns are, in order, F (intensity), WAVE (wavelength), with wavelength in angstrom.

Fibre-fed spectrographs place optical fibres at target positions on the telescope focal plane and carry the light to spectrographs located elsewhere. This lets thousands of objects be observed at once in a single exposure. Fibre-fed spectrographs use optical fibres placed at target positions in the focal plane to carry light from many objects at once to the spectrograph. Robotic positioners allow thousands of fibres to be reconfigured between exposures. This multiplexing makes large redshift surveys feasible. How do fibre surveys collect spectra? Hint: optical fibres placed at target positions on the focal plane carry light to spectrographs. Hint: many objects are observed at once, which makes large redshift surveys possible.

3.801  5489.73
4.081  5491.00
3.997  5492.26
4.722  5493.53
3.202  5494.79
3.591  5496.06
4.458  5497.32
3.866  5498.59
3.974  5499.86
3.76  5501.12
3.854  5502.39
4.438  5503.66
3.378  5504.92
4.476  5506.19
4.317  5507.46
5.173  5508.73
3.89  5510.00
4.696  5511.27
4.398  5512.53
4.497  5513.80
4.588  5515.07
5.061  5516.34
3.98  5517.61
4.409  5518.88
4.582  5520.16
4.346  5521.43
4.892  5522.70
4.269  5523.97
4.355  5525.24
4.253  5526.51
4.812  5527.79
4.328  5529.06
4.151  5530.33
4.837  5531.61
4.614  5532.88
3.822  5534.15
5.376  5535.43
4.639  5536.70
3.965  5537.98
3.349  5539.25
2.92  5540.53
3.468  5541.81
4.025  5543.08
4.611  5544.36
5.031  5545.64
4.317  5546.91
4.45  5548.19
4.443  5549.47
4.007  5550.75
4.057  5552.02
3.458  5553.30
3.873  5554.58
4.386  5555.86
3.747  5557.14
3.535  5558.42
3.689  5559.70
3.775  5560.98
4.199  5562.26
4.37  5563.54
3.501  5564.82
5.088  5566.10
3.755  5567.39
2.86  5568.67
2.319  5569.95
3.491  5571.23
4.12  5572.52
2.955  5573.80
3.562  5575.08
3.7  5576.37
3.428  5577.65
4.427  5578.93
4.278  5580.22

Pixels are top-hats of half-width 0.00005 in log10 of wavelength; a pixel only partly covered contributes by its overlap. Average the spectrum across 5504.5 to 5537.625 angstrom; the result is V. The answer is 4.47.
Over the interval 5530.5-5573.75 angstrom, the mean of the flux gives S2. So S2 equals 3.99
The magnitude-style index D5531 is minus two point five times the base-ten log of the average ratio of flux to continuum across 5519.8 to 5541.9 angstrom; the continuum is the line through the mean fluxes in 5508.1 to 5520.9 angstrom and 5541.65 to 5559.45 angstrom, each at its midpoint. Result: 0.01 mag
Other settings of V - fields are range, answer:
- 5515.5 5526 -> 4.49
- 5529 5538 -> 4.51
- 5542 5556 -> 4.21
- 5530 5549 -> 4.24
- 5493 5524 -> 4.27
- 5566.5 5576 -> 3.35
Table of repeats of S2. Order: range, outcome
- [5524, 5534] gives 4.44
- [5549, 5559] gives 3.93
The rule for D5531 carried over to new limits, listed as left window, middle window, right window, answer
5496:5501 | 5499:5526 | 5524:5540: -0.05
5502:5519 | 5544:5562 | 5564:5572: -0.09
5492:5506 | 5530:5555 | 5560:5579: -0.11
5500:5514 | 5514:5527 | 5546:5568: -0.07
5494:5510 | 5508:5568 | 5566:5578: -0.14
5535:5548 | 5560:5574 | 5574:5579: 0.02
